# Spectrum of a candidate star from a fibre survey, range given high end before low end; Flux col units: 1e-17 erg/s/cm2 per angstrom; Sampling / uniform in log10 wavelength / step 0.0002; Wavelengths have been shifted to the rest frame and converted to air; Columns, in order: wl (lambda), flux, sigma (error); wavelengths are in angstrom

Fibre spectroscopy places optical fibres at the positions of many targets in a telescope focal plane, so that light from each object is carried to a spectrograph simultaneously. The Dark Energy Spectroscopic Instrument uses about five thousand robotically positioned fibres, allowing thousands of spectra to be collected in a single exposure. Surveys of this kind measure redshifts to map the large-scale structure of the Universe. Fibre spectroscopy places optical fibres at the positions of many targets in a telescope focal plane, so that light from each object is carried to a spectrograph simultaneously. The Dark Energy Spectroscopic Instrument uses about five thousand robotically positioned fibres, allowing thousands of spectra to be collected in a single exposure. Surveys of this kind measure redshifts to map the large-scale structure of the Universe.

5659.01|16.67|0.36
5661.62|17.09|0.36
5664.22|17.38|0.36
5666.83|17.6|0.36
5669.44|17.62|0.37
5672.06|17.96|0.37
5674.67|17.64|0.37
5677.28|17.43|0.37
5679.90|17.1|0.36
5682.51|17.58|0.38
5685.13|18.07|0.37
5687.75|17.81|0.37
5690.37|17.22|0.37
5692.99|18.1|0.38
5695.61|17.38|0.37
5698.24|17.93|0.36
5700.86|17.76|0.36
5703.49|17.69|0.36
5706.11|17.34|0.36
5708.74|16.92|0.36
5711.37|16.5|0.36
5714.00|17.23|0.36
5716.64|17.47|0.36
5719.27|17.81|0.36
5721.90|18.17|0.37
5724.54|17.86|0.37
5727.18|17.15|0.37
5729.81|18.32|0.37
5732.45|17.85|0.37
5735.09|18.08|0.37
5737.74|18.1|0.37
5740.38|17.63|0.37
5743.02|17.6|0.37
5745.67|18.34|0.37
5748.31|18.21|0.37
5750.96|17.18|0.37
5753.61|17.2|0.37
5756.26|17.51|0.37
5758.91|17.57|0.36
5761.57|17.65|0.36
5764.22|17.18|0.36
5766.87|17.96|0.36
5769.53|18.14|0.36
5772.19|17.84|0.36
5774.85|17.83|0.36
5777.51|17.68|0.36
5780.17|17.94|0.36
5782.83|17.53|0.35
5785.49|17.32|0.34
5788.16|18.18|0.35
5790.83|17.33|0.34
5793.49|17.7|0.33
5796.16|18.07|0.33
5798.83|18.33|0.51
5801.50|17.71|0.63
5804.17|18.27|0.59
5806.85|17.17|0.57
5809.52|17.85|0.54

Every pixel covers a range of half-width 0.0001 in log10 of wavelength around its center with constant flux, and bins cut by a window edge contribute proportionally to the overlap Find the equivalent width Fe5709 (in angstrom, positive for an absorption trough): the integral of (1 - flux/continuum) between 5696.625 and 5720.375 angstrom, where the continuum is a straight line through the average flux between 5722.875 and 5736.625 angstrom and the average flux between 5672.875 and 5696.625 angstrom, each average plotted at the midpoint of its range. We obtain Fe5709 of 0.4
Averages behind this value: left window 17.6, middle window 17.4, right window 17.9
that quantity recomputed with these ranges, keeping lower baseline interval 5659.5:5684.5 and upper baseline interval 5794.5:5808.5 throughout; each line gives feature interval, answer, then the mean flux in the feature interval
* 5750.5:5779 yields 0.2 angstrom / 17.6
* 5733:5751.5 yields -0.2 angstrom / 17.9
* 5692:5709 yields 0.0 angstrom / 17.6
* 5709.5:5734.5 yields 0.1 angstrom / 17.6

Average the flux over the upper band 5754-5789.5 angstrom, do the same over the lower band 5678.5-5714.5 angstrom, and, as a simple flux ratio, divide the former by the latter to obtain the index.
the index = 1.0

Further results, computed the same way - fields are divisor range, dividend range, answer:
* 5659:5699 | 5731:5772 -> 1.01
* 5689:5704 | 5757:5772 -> 1.00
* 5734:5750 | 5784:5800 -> 0.99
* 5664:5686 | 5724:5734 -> 1.01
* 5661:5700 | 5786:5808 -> 1.01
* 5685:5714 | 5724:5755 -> 1.02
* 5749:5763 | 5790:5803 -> 1.02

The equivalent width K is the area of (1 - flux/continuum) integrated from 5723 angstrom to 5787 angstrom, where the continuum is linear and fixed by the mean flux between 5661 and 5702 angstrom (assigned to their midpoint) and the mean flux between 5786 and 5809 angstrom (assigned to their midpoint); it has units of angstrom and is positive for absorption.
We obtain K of 0.0 angstrom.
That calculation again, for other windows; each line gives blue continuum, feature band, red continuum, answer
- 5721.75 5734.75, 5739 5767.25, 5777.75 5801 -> 0.32 angstrom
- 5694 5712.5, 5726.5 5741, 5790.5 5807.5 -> -0.30 angstrom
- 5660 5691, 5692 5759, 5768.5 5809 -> 0.02 angstrom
